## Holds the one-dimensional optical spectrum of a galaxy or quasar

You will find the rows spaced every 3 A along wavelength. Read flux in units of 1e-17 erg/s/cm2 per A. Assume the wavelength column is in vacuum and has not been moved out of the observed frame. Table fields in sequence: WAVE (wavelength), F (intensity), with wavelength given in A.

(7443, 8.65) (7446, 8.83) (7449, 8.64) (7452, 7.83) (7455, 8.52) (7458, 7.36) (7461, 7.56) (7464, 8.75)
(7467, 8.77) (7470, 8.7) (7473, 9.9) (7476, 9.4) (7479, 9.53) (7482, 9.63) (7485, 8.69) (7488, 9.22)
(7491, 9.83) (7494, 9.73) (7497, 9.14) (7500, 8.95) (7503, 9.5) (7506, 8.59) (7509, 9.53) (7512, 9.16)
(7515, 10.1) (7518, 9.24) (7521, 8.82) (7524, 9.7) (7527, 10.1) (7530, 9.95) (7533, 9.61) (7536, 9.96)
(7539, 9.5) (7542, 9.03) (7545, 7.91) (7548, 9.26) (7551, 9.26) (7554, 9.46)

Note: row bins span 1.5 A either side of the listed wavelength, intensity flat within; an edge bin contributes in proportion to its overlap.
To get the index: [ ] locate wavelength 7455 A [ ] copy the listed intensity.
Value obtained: 8.52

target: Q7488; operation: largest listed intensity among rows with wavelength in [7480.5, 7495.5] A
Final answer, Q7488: 9.83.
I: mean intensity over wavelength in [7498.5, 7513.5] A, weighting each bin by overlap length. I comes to 9.15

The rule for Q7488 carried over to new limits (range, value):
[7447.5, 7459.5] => 8.64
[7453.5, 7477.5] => 9.9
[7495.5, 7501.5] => 9.14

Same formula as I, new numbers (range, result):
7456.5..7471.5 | 8.23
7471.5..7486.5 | 9.43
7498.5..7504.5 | 9.22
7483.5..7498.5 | 9.32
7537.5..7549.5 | 8.92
